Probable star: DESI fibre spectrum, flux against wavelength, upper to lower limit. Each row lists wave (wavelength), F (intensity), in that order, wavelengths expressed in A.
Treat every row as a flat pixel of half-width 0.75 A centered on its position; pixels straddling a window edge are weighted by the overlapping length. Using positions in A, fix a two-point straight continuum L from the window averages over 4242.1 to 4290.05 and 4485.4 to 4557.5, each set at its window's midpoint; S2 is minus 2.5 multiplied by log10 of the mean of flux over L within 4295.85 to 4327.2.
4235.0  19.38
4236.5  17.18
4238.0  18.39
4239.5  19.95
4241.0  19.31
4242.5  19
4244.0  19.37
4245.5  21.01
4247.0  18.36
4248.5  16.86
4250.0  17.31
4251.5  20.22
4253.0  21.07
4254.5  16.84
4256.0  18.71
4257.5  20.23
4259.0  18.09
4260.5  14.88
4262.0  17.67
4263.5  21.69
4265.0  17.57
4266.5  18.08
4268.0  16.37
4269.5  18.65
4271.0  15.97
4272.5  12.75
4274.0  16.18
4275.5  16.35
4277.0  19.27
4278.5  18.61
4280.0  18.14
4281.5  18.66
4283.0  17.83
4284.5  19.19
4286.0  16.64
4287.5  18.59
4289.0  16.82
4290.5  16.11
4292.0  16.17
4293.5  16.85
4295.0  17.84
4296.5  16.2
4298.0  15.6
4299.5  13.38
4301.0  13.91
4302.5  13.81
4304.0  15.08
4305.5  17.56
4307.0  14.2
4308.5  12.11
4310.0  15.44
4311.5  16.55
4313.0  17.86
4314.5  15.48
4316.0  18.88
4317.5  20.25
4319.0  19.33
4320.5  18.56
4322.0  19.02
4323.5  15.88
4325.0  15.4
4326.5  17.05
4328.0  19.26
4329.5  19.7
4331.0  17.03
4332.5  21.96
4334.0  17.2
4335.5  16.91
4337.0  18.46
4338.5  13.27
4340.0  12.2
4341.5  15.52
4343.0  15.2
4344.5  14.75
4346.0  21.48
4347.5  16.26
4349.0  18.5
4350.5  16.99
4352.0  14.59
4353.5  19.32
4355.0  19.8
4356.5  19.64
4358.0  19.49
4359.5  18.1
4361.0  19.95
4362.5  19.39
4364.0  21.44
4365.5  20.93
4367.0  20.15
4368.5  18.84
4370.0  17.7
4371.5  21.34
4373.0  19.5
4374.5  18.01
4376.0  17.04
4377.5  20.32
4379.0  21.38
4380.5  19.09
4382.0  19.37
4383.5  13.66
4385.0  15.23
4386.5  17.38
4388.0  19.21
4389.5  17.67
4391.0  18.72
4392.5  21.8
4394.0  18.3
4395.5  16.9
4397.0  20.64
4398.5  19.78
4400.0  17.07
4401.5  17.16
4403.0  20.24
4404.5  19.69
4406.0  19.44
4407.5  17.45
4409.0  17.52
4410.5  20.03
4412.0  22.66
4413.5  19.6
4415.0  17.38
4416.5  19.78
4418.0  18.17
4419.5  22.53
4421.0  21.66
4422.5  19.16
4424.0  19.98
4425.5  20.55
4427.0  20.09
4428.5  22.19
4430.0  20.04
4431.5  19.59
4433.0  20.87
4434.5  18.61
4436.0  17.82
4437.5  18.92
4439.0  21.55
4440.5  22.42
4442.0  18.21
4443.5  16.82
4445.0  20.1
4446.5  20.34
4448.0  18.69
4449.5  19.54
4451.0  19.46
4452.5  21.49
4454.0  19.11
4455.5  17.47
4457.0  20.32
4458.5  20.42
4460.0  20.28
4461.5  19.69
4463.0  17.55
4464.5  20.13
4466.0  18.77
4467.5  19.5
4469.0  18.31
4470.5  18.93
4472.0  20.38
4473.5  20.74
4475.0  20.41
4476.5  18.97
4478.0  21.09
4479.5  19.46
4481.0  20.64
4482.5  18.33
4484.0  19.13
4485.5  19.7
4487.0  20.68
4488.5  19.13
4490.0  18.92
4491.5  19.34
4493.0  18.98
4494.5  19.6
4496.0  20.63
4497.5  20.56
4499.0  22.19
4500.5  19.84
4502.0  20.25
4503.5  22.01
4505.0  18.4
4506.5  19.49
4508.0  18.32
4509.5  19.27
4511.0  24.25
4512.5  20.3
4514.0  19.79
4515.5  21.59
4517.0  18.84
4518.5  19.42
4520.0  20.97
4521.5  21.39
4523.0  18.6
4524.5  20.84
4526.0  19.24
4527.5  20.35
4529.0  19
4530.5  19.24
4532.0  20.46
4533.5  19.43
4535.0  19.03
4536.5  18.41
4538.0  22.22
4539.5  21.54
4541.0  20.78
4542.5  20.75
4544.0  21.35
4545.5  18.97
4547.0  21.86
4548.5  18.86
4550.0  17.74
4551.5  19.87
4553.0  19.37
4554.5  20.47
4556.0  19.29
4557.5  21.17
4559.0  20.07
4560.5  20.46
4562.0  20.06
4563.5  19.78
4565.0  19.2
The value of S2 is 0.133 mag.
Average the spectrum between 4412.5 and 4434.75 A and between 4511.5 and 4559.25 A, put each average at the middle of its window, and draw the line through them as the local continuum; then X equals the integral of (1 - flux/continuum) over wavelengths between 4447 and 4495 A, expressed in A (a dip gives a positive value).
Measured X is 1.3 A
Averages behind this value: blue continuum 20.1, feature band 19.5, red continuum 20.1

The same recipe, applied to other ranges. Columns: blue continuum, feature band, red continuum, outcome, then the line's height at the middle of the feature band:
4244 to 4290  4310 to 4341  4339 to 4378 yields 1.2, 18.2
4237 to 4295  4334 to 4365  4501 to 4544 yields 1.9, 18.7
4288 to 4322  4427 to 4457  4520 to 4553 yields -1.9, 18.5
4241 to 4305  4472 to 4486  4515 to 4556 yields -0.3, 19.5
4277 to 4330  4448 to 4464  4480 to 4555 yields -0.3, 19.1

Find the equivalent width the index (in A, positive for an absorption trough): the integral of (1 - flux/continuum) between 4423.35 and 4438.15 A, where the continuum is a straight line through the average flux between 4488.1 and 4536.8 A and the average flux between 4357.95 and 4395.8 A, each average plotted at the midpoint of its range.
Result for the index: -0.4 A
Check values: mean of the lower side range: 18.9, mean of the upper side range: 20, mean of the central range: 19.9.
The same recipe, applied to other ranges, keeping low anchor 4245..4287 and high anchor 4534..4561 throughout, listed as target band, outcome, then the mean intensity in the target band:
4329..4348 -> 1.66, 16.9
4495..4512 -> -0.59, 20.5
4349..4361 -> 0.16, 18.4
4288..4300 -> 1.28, 16.2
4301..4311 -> 1.96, 14.7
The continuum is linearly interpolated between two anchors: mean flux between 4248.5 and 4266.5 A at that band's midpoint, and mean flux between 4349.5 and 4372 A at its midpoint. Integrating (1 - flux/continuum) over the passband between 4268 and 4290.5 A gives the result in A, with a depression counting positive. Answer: 1.6 A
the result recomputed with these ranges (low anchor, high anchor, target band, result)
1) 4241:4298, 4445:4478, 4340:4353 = 1.5 A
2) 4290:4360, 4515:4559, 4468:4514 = -1.4 A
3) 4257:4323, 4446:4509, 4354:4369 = -1.5 A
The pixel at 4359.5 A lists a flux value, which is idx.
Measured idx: 18.1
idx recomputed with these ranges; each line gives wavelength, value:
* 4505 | 18.4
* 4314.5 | 15.48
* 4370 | 17.7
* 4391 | 18.72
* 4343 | 15.2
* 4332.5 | 21.96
